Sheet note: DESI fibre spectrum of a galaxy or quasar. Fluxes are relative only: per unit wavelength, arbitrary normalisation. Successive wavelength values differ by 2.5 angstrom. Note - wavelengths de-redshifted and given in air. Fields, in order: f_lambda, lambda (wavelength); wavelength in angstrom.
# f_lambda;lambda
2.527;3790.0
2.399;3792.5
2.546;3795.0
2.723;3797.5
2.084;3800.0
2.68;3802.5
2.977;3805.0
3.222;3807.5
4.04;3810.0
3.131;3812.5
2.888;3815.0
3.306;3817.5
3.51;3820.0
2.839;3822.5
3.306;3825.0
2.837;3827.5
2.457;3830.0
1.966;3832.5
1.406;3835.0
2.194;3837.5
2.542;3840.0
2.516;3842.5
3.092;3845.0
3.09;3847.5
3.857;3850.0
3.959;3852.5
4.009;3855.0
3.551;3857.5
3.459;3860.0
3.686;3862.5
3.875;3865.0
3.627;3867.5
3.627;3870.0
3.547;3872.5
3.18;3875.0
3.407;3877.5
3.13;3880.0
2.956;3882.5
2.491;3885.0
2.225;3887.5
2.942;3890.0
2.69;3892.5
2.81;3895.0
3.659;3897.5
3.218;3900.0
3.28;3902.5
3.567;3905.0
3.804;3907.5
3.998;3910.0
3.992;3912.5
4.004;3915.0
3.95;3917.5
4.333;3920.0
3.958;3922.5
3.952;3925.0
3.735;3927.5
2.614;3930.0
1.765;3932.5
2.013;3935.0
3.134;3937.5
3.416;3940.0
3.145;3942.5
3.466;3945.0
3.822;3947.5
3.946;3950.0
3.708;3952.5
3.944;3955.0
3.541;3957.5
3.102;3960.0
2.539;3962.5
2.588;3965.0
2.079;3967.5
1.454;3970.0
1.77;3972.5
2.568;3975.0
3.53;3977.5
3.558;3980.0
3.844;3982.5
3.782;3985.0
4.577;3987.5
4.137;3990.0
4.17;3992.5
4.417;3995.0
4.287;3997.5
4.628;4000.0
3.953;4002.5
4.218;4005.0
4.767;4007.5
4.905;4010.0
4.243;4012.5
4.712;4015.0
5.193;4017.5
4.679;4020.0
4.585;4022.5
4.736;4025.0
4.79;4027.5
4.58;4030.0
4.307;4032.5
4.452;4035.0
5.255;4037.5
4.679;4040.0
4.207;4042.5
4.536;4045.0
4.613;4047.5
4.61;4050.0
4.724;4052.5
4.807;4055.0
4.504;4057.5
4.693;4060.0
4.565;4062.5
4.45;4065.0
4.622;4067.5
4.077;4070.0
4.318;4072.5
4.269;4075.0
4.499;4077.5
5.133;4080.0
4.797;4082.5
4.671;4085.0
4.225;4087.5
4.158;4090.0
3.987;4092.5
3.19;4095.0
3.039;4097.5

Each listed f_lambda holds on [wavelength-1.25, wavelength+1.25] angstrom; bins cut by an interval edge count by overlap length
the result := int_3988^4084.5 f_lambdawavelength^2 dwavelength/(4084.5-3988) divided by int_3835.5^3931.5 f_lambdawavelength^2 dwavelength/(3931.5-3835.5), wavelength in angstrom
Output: 1.46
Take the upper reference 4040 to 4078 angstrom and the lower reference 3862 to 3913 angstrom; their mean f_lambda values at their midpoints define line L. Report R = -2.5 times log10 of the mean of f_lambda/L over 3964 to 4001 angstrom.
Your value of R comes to 0.17 mag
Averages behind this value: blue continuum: 3.3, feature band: 3.42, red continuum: 4.51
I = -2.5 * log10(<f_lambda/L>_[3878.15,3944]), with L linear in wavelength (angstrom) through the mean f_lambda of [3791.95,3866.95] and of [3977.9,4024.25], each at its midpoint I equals 0.12 mag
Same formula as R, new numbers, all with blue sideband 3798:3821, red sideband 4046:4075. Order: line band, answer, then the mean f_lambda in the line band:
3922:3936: 0.26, 2.97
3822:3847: 0.26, 2.52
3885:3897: 0.29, 2.71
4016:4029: -0.11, 4.79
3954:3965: 0.23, 3.19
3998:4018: -0.08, 4.54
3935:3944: 0.24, 3.07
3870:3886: 0.10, 3.17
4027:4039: -0.07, 4.67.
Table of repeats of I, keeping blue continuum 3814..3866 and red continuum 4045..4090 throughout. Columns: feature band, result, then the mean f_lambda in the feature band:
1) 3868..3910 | 0.06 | 3.19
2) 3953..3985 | 0.31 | 2.93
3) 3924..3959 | 0.14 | 3.29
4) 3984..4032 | -0.08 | 4.49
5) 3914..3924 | -0.14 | 4.06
